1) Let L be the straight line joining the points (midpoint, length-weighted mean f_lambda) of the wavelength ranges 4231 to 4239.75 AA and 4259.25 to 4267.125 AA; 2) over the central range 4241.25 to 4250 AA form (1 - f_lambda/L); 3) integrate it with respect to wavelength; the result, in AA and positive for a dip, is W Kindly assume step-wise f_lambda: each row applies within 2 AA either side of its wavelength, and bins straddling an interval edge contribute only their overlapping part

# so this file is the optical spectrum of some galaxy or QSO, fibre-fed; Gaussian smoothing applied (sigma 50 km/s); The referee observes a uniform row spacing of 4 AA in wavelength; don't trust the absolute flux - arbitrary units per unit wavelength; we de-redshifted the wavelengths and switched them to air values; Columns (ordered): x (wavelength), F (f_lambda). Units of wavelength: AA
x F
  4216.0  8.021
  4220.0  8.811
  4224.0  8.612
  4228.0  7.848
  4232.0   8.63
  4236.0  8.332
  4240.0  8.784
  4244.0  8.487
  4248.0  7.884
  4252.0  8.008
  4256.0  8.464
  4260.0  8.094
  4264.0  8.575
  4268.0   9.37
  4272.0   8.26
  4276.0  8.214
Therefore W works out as 0.29 AA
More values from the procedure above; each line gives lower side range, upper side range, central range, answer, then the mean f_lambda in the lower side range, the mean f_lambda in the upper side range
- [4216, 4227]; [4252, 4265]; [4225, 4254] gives 0.4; 8.51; 8.31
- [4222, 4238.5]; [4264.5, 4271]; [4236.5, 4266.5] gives 1.3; 8.37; 9.02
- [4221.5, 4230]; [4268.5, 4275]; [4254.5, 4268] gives -0.1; 8.26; 8.51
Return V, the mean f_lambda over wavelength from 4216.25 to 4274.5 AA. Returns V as 8.43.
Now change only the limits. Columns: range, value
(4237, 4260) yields 8.31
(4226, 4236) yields 8.26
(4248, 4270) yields 8.45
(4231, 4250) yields 8.41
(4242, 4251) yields 8.17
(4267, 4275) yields 8.67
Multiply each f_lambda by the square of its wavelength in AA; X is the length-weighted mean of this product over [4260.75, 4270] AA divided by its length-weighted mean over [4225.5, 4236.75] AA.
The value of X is 1.09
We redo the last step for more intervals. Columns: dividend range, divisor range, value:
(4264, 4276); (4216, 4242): 1.04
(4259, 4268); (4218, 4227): 1.02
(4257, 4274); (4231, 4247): 1.02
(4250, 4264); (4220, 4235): 0.99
